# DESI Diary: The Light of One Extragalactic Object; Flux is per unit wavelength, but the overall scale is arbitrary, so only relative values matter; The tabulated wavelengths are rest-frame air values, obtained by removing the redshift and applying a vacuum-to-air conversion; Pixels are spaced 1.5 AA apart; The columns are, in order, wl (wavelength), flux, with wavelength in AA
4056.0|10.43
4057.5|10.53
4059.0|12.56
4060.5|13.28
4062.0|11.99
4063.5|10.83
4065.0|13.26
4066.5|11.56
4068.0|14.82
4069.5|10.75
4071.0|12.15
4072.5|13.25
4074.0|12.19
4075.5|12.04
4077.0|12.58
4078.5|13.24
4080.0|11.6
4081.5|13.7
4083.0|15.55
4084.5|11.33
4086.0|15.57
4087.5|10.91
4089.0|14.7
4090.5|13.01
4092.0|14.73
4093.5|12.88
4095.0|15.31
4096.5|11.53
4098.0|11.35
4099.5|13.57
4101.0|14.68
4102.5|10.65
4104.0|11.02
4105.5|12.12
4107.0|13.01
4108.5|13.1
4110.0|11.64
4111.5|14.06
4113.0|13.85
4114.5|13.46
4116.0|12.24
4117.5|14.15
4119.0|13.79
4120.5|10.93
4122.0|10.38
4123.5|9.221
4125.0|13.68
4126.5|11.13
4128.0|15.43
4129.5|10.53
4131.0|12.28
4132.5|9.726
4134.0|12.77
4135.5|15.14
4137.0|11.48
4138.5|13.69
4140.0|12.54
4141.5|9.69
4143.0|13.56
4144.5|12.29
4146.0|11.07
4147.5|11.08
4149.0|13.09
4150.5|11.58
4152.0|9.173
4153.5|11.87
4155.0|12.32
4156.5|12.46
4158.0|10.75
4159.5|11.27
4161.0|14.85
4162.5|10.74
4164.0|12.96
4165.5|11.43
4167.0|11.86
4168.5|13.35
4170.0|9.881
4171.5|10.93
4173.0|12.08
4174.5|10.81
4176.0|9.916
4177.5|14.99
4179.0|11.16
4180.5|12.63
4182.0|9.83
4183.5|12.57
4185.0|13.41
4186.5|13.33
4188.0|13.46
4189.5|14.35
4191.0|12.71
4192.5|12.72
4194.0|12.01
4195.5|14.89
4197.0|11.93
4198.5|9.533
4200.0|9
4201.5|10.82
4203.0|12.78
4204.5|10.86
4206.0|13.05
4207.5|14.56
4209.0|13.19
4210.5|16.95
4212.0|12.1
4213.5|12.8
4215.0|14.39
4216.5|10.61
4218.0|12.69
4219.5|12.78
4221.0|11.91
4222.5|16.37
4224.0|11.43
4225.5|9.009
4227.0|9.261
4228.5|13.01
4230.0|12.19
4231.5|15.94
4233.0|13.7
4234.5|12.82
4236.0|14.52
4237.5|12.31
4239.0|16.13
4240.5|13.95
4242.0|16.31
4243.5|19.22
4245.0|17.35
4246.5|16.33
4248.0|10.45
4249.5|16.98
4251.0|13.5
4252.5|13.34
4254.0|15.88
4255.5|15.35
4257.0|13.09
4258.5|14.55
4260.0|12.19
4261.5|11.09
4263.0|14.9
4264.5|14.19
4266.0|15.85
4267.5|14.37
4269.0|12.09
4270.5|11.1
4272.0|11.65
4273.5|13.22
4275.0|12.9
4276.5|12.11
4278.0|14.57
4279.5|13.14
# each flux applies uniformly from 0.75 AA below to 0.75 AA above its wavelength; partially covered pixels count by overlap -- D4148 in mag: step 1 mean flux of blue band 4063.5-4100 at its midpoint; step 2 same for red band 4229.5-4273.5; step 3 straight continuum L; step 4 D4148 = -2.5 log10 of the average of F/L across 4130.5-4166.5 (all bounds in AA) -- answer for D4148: 0.12 mag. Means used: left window 12.9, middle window 12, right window 14.2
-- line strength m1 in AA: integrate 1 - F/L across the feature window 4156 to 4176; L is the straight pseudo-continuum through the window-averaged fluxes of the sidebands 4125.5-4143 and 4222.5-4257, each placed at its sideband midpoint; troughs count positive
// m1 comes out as 1.73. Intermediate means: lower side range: 12.3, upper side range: 14.1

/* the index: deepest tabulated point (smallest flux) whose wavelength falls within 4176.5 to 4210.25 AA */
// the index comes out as 9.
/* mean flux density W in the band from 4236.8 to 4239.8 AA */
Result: 14.2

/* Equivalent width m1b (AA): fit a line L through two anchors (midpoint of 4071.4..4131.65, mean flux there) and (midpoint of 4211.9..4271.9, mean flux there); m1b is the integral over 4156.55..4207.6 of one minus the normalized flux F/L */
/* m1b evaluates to 4.6 AA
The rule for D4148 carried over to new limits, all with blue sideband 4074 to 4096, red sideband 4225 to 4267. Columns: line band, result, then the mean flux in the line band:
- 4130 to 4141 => 0.10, 12.4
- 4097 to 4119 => 0.05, 12.8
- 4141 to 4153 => 0.18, 11.5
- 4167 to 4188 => 0.15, 12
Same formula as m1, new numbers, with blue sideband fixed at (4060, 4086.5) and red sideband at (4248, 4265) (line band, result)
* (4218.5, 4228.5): 1.3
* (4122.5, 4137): 1.1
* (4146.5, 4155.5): 1.2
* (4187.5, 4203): 1.6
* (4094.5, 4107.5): 0.4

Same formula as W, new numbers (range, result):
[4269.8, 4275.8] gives 12.2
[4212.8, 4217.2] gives 12.6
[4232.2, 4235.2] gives 13.3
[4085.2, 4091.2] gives 13.5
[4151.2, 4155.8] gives 11.1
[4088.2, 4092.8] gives 14.1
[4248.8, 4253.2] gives 14.6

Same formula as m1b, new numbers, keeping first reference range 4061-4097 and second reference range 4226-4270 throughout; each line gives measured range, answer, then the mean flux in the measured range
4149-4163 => 1.8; 11.8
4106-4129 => 0.9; 12.6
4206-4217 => 0.2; 13.5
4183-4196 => 0.4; 13.3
